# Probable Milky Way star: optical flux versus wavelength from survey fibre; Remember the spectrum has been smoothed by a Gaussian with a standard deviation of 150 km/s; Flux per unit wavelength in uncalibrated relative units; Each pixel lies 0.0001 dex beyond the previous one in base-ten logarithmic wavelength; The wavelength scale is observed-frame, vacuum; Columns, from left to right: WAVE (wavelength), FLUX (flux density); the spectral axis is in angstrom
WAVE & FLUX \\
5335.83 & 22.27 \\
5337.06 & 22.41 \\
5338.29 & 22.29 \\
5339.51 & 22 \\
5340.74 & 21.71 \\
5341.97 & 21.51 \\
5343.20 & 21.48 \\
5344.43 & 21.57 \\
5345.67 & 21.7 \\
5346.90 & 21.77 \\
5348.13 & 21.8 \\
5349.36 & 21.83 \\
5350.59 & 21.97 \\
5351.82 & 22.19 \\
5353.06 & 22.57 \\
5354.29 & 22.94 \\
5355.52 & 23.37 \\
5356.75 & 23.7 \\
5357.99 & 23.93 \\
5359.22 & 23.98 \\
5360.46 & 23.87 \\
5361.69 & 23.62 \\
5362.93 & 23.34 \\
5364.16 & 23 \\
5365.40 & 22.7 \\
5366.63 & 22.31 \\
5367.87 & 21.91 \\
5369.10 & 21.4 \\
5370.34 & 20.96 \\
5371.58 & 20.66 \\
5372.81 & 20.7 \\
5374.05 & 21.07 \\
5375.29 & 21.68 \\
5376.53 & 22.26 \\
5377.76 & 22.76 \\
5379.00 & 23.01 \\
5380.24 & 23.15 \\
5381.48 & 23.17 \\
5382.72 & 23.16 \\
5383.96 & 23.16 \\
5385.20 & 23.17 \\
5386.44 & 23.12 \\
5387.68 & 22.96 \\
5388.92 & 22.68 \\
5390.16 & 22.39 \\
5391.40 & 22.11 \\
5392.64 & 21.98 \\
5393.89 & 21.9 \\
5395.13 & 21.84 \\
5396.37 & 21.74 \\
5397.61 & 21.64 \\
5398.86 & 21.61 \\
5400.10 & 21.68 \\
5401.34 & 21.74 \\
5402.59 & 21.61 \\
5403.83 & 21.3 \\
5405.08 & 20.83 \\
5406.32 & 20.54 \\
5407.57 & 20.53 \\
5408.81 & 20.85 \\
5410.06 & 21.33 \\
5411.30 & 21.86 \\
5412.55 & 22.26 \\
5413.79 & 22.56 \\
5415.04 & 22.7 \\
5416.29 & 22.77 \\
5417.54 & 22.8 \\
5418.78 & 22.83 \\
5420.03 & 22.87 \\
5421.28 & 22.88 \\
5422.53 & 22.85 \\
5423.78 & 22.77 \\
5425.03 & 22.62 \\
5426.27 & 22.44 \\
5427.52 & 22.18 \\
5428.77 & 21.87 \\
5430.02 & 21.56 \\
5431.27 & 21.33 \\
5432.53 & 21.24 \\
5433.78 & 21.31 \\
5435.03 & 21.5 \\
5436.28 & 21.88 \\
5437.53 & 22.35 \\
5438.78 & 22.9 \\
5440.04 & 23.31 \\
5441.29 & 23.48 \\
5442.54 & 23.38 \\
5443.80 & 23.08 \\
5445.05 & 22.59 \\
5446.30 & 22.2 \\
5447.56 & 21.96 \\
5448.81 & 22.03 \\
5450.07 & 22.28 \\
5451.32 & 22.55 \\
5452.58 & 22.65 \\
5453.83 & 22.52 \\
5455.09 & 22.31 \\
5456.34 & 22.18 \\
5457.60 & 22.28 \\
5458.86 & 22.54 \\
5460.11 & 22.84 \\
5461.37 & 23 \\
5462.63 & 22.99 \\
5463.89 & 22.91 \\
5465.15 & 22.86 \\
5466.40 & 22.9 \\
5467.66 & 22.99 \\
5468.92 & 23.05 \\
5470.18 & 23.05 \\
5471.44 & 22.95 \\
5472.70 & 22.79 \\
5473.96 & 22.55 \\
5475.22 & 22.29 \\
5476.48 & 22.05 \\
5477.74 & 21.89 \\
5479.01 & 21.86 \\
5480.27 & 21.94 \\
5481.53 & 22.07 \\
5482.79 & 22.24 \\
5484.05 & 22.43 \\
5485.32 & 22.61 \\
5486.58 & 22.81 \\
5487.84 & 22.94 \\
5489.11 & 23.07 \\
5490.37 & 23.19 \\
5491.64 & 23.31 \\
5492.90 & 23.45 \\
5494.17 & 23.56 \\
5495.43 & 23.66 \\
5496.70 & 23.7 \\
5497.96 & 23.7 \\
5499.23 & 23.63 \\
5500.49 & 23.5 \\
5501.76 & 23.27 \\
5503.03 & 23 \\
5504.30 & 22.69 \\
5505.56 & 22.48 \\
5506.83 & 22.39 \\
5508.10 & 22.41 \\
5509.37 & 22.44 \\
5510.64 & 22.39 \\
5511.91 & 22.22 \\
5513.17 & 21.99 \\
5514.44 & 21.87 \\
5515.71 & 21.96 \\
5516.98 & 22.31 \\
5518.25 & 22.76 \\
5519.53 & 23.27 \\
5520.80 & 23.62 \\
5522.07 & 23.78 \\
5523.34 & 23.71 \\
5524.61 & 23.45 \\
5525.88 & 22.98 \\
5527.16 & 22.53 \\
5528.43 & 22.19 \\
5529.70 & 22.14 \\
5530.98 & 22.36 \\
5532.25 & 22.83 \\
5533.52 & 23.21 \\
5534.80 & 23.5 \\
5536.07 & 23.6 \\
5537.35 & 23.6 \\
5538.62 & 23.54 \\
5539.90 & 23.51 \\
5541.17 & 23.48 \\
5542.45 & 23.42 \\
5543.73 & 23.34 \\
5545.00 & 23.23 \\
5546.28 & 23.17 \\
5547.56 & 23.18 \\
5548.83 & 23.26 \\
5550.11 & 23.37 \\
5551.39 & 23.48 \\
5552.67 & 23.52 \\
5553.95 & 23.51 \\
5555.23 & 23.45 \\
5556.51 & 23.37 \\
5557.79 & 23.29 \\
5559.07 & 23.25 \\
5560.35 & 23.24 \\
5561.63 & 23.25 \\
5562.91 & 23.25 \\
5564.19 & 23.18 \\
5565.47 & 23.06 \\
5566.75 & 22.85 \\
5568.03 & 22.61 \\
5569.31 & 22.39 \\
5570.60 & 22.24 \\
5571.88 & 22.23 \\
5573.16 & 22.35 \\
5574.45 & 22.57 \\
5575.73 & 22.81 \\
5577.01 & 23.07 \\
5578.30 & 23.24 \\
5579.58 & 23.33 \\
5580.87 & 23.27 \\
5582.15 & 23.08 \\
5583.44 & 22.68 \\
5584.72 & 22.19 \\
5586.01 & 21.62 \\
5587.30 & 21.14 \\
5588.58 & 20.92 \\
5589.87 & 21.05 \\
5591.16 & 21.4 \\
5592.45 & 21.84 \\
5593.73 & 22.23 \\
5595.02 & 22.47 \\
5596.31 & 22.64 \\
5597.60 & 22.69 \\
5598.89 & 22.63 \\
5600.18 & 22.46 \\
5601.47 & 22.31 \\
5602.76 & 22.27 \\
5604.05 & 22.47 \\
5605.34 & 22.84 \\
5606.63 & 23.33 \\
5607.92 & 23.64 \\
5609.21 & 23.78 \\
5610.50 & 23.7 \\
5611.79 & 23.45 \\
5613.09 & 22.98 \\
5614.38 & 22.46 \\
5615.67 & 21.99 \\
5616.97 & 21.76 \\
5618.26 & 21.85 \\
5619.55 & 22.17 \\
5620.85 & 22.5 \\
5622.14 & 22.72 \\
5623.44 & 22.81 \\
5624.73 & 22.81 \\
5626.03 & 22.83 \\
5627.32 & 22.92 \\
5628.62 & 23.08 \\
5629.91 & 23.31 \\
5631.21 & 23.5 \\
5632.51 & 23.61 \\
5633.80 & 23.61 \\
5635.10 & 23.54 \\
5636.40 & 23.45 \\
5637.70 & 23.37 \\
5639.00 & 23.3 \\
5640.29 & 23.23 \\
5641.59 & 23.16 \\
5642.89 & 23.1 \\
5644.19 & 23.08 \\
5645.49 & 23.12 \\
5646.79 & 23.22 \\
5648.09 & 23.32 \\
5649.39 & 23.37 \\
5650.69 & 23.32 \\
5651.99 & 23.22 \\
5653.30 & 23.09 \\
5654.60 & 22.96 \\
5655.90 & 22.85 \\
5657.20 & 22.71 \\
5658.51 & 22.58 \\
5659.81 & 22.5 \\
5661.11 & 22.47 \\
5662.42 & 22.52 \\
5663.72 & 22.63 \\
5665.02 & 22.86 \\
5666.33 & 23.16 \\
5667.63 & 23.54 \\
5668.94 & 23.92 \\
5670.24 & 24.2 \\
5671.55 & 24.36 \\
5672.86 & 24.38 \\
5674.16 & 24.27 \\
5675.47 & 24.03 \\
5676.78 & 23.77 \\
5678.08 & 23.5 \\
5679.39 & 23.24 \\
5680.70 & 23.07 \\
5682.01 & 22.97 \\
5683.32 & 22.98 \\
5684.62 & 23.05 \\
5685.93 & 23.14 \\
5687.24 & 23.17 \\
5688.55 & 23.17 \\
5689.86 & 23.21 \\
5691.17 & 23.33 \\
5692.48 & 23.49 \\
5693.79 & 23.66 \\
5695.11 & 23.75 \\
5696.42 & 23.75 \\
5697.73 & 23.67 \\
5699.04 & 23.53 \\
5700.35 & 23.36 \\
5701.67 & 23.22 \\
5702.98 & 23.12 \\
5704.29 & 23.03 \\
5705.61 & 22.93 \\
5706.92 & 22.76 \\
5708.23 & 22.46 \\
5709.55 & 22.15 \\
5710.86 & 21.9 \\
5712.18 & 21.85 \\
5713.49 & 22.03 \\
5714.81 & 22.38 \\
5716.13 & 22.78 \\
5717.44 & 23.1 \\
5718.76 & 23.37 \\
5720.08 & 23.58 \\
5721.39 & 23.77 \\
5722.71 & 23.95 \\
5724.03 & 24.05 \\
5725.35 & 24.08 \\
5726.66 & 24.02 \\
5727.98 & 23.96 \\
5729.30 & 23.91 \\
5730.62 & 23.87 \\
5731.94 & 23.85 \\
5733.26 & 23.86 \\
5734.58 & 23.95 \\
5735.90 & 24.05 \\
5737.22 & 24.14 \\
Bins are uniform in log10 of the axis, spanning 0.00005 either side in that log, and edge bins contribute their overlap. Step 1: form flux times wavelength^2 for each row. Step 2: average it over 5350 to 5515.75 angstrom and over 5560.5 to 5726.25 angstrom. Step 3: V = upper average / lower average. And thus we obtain 1.1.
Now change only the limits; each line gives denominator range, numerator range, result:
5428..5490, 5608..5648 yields 1.09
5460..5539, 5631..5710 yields 1.08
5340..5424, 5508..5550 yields 1.09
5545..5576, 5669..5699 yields 1.07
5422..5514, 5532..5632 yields 1.05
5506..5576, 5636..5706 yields 1.06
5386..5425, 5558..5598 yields 1.09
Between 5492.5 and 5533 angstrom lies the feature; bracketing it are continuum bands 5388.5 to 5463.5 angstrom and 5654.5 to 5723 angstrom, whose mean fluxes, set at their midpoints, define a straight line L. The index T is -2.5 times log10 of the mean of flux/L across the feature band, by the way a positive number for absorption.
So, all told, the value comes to -0.02 mag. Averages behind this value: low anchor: 22.2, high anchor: 23.2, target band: 22.9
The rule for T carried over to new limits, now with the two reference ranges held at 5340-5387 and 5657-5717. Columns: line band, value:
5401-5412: 0.07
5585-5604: 0.05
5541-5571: -0.02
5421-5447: 0.01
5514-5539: -0.01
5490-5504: -0.03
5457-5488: 0.00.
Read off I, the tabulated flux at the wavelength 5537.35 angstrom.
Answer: 23.6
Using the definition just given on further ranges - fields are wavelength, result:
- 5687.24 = 23.17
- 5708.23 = 22.46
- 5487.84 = 22.94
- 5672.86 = 24.38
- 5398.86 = 21.61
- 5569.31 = 22.39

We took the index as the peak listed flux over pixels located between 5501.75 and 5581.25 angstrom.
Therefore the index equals 23.78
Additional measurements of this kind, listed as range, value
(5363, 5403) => 23.17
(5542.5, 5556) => 23.52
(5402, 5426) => 22.88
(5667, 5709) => 24.38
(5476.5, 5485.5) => 22.61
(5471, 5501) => 23.7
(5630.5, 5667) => 23.61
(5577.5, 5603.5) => 23.33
